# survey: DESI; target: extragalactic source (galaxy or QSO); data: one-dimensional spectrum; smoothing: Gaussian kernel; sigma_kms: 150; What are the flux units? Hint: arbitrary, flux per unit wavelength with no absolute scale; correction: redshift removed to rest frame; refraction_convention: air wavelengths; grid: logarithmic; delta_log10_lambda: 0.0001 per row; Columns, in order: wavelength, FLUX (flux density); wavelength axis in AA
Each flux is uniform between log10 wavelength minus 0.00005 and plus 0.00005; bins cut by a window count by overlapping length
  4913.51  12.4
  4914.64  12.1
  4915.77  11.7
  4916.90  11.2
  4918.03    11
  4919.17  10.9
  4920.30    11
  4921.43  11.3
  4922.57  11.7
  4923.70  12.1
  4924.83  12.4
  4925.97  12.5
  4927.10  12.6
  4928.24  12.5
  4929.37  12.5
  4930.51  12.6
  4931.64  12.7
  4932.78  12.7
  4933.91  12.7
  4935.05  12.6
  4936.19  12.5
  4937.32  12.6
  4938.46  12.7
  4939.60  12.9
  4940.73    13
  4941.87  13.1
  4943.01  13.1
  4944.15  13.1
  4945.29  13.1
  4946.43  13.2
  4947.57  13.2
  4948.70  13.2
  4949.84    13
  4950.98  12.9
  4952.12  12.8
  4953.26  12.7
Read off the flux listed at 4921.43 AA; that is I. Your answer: 11.3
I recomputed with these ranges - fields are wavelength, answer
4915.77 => 11.7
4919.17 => 10.9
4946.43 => 13.2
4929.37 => 12.5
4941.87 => 13.1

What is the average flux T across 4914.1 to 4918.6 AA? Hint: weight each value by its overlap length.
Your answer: 11.5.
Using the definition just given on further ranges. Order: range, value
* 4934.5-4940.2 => 12.7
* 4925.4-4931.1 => 12.5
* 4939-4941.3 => 13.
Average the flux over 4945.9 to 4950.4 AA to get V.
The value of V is 13.2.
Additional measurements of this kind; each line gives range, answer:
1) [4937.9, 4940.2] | 12.8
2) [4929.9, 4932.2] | 12.7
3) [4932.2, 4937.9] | 12.6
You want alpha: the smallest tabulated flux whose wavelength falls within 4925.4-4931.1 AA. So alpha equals 12.5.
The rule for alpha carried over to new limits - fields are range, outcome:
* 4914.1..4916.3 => 11.7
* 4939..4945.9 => 12.9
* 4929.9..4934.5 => 12.6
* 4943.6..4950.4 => 13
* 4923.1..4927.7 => 12.1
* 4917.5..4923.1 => 10.9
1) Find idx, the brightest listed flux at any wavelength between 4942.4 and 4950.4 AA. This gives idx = 13.2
